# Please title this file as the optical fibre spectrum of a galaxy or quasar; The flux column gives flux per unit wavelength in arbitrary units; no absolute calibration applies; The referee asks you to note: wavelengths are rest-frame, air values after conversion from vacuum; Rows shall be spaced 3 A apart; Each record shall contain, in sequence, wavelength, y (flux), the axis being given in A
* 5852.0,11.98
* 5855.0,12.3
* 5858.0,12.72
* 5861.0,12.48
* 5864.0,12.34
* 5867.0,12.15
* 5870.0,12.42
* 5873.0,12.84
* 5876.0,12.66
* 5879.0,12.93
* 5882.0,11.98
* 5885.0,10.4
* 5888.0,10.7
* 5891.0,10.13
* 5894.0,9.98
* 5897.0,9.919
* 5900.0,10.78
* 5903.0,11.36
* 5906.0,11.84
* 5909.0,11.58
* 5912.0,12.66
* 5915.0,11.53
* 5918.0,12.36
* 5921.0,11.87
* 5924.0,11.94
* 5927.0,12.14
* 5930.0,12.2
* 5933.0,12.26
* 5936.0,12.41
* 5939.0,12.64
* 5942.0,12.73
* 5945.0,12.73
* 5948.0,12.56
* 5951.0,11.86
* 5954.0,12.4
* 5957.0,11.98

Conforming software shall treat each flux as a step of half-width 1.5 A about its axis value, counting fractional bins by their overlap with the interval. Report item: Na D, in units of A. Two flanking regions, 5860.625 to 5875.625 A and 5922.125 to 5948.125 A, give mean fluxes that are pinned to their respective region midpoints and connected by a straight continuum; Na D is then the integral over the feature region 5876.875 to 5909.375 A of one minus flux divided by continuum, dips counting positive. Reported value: 3.6 A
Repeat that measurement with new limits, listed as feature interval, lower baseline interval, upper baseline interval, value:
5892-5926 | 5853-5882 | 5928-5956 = 2.8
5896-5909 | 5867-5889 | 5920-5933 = 1.0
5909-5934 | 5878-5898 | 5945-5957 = -1.0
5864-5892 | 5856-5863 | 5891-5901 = -1.2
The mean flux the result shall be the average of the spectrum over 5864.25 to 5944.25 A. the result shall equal 11.8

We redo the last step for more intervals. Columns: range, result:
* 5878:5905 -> 10.9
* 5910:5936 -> 12.1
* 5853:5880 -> 12.5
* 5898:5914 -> 11.6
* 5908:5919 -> 12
